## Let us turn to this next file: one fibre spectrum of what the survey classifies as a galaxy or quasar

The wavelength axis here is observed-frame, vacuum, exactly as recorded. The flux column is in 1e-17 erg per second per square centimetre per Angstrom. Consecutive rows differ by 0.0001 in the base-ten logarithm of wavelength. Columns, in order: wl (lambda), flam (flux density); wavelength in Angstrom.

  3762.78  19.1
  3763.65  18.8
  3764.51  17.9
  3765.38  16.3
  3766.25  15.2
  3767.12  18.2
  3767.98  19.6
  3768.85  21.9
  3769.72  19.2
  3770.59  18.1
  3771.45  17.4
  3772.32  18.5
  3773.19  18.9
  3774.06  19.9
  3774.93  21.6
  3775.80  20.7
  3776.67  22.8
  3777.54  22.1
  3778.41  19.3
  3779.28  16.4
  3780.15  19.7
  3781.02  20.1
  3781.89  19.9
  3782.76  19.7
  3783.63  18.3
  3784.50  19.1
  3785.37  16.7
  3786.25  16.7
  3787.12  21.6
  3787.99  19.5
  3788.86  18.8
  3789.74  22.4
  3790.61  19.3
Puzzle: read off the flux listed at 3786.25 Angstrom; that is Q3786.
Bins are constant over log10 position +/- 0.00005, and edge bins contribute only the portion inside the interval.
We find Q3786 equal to 16.7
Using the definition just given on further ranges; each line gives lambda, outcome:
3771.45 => 17.4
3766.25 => 15.2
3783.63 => 18.3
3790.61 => 19.3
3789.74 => 22.4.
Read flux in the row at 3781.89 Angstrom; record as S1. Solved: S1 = 19.9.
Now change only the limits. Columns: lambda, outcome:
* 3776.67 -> 22.8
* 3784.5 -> 19.1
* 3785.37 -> 16.7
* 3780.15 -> 19.7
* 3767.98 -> 19.6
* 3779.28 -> 16.4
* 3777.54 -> 22.1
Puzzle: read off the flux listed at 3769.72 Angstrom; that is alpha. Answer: 19.2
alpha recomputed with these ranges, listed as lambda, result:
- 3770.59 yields 18.1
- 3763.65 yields 18.8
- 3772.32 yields 18.5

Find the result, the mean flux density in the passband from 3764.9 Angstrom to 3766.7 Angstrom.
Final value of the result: 15.7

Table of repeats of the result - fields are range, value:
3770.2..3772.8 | 18.1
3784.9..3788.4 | 18.6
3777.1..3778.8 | 20.7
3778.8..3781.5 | 18.8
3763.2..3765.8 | 17.7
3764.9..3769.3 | 18.2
